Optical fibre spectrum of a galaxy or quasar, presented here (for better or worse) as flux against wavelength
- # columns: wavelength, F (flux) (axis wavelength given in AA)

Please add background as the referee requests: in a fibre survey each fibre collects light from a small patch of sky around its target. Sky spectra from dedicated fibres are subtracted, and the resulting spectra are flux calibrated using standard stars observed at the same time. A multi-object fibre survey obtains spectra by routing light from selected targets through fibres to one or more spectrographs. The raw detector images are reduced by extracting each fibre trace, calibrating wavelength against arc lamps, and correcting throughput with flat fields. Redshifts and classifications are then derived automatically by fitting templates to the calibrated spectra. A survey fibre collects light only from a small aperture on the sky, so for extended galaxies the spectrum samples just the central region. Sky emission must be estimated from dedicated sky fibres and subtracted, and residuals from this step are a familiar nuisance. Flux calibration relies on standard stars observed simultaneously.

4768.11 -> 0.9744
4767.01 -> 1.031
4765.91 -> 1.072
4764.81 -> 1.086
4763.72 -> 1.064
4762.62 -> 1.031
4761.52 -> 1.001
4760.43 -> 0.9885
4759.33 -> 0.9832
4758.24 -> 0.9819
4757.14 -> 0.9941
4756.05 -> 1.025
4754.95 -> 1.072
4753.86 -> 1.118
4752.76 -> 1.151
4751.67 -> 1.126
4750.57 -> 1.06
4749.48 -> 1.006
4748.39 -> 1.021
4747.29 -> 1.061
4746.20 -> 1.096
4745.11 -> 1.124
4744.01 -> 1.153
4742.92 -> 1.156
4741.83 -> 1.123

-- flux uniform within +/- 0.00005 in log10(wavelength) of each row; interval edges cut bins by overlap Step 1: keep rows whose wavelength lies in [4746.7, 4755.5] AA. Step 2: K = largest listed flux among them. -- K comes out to 1.151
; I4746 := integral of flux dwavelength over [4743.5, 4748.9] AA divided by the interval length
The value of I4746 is 1.09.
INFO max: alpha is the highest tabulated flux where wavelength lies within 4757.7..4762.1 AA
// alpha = 1.001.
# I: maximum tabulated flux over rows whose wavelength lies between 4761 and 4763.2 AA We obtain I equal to 1.031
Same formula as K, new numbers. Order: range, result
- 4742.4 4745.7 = 1.156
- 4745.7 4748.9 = 1.096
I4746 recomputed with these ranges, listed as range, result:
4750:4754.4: 1.11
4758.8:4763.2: 1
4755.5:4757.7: 1.01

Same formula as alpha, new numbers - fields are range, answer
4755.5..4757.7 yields 1.025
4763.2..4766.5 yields 1.086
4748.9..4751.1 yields 1.06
